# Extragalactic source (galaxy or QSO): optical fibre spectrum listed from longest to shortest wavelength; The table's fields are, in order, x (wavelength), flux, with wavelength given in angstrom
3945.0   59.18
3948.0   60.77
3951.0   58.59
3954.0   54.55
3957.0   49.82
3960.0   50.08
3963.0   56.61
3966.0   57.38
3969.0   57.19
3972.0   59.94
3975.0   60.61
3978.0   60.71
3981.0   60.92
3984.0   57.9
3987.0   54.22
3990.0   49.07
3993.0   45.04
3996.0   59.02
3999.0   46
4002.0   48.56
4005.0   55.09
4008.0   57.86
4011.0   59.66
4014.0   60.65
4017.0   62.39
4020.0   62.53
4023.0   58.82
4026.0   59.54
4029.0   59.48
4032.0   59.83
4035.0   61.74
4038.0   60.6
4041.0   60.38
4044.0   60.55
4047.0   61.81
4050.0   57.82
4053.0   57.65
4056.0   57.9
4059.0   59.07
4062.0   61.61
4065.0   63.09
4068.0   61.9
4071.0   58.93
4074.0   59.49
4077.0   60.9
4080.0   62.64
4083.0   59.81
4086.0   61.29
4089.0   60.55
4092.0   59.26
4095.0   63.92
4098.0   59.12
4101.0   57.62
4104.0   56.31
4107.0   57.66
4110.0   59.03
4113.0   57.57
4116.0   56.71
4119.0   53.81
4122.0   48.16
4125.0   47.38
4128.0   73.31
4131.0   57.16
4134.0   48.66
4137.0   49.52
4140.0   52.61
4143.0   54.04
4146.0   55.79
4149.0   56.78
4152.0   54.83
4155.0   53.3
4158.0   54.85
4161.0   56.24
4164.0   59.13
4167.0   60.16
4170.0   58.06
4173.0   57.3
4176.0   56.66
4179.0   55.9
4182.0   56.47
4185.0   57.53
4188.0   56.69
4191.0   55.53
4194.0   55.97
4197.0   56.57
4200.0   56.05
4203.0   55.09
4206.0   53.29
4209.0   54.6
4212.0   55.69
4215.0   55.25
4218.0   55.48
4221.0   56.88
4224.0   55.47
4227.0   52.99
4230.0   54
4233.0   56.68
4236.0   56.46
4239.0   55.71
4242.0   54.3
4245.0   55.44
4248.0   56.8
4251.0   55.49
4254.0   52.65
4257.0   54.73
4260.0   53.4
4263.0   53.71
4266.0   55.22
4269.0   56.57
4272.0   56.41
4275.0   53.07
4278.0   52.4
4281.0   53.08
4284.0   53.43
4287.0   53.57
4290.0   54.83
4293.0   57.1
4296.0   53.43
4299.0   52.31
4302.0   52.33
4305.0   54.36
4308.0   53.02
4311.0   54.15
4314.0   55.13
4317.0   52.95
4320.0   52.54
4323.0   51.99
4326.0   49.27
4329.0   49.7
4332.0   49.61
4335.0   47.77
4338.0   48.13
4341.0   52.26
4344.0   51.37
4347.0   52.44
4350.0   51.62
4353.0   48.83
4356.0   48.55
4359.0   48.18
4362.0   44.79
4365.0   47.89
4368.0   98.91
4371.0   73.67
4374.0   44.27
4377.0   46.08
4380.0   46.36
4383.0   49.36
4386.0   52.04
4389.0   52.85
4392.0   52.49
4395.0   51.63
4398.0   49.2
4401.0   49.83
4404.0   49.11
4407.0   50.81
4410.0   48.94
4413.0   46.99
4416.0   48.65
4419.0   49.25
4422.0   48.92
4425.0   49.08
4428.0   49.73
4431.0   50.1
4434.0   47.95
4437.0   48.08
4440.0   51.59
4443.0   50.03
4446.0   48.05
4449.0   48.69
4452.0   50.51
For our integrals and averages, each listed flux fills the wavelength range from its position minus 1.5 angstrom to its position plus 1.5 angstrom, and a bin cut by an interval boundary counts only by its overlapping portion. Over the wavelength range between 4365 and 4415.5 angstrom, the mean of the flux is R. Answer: 53.6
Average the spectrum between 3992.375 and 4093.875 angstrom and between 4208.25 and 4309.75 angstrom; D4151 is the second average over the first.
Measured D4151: 0.93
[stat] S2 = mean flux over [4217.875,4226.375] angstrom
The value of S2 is 55.7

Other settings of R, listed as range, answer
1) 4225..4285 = 54.6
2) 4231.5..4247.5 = 55.8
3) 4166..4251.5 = 55.9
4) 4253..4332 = 53.4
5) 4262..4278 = 54.8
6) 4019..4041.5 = 60.3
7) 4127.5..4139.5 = 55.4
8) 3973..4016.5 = 55.6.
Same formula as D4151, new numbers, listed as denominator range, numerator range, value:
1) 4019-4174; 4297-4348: 0.89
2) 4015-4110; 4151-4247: 0.93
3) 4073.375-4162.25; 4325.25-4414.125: 0.91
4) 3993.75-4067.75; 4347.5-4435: 0.88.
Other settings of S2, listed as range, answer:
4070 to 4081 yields 60.5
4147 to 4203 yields 56.5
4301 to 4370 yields 53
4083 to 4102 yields 60.3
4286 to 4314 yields 54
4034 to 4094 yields 60.4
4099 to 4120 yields 57.1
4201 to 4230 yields 54.9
